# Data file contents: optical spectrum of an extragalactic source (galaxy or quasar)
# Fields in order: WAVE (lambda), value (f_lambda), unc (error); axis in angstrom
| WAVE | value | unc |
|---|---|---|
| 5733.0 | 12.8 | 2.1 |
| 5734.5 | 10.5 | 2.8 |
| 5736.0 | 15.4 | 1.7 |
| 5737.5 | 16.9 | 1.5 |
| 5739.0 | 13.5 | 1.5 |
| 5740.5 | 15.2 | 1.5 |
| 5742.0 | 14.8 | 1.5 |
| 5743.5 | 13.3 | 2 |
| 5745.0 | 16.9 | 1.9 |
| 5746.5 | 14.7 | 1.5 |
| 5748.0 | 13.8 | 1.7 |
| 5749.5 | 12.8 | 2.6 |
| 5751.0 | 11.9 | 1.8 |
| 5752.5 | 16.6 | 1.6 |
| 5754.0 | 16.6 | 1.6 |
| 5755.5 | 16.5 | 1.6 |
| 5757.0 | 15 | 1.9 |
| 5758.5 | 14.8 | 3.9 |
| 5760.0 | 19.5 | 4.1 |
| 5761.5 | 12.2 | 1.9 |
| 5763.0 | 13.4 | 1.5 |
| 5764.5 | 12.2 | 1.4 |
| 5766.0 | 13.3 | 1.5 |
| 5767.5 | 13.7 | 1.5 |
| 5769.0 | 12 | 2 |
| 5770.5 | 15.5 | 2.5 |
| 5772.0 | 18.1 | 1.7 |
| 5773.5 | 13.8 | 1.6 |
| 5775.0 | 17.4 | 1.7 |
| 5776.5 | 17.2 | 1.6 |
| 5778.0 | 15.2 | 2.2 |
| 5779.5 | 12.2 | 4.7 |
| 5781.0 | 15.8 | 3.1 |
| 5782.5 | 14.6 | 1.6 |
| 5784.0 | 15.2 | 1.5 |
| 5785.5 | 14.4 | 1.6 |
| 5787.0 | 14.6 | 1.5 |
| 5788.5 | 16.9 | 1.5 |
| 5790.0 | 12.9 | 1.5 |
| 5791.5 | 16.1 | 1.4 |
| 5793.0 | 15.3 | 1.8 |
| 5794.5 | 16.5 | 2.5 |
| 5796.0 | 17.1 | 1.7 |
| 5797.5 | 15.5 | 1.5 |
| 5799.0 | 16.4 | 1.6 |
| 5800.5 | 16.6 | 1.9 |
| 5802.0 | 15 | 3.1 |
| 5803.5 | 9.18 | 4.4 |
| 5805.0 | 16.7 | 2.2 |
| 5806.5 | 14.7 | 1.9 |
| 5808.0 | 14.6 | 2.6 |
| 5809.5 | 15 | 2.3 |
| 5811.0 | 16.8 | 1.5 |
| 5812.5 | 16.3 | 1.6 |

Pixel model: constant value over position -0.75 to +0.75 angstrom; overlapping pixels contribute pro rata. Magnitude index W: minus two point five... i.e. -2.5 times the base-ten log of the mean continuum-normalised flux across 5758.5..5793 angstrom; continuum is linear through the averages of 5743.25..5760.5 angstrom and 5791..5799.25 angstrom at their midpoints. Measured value 0.062 mag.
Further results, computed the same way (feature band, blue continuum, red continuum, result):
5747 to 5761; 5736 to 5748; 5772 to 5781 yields -0.004 mag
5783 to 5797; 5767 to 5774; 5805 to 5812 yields -0.024 mag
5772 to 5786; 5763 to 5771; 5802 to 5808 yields -0.137 mag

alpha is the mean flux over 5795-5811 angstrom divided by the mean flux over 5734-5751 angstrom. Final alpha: 1.06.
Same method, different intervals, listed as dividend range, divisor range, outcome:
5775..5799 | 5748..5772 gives 1.06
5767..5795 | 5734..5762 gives 1.02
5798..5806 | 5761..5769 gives 1.15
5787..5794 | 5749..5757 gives 1.02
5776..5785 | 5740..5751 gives 1.05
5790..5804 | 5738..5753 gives 1.06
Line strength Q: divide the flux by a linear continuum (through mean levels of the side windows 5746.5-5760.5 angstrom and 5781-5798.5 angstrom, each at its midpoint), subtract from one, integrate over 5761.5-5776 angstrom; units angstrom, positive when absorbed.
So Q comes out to 0.9 angstrom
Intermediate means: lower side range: 15.2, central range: 14.3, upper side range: 15.4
